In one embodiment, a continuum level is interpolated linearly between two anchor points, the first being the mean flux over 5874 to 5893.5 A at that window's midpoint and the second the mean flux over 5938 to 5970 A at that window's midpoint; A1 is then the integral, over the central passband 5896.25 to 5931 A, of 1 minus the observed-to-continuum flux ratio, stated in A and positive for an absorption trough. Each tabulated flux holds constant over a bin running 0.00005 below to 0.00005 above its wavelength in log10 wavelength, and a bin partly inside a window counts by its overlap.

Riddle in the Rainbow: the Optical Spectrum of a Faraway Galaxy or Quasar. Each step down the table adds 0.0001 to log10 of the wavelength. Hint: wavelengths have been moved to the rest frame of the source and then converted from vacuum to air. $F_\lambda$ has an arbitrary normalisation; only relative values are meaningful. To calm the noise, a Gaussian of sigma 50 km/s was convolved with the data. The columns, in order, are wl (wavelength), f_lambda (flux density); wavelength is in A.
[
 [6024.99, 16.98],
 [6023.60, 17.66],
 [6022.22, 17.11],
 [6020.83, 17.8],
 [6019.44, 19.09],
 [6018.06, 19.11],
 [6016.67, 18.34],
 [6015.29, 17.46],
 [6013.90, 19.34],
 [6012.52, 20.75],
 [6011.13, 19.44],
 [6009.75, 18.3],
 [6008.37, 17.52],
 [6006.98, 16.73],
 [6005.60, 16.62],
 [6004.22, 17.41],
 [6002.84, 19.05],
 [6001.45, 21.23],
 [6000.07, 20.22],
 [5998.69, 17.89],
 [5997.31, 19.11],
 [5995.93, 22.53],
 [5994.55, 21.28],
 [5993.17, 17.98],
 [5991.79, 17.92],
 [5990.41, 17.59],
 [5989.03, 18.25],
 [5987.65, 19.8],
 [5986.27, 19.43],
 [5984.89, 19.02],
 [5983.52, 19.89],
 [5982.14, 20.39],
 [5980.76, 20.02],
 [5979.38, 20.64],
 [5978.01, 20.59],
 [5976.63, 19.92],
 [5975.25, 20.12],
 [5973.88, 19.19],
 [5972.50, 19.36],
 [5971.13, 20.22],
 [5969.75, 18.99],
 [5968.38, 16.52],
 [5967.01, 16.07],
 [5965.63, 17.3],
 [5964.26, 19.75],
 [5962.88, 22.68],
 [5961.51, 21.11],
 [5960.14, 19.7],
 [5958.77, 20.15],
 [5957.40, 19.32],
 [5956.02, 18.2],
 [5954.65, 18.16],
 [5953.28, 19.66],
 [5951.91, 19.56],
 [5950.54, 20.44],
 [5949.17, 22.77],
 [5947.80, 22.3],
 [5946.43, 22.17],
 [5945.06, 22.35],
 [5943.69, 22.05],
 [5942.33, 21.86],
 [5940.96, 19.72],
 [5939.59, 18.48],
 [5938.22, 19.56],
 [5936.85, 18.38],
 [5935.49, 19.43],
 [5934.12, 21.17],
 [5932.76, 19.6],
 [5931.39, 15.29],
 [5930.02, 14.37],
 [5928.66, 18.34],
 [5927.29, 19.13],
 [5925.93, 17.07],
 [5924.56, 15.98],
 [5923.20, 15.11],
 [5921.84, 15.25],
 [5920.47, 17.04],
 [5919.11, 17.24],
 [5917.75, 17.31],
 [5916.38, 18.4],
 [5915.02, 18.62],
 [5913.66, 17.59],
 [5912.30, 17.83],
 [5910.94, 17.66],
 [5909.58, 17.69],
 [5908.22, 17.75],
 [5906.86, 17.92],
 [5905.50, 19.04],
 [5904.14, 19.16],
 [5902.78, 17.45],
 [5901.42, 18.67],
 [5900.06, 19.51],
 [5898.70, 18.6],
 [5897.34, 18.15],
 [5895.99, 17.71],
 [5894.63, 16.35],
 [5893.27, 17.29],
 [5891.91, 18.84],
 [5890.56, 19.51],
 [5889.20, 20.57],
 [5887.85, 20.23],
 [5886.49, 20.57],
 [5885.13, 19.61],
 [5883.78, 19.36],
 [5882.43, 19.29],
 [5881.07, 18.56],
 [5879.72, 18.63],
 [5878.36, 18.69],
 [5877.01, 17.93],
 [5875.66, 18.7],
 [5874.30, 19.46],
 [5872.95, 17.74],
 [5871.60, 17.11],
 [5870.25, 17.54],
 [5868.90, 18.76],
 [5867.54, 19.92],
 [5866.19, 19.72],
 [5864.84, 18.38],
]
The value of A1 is 3.4 A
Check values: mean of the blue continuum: 19.2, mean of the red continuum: 20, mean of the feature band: 17.6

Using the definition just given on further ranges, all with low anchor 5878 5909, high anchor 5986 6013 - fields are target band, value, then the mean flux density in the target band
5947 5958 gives -0.7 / 20.1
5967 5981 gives -0.4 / 19.4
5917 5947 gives 0.5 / 18.5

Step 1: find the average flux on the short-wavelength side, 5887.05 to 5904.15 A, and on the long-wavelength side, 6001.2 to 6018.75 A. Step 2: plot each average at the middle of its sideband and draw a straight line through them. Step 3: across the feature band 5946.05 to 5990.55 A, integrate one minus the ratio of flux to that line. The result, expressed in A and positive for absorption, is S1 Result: -2.8 A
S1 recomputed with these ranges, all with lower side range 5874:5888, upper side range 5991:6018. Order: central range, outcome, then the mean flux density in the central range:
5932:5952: -1.7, 20.7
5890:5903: 0.6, 18.2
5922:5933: 1.4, 16.7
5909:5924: 1.4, 17.2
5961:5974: -0.1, 19.1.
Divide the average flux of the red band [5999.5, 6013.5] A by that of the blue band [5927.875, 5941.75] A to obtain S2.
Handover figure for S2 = 1.01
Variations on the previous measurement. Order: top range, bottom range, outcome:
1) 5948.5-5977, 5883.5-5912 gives 1.05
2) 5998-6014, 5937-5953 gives 0.89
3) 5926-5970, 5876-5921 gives 1.06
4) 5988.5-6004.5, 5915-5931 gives 1.14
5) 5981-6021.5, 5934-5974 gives 0.95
